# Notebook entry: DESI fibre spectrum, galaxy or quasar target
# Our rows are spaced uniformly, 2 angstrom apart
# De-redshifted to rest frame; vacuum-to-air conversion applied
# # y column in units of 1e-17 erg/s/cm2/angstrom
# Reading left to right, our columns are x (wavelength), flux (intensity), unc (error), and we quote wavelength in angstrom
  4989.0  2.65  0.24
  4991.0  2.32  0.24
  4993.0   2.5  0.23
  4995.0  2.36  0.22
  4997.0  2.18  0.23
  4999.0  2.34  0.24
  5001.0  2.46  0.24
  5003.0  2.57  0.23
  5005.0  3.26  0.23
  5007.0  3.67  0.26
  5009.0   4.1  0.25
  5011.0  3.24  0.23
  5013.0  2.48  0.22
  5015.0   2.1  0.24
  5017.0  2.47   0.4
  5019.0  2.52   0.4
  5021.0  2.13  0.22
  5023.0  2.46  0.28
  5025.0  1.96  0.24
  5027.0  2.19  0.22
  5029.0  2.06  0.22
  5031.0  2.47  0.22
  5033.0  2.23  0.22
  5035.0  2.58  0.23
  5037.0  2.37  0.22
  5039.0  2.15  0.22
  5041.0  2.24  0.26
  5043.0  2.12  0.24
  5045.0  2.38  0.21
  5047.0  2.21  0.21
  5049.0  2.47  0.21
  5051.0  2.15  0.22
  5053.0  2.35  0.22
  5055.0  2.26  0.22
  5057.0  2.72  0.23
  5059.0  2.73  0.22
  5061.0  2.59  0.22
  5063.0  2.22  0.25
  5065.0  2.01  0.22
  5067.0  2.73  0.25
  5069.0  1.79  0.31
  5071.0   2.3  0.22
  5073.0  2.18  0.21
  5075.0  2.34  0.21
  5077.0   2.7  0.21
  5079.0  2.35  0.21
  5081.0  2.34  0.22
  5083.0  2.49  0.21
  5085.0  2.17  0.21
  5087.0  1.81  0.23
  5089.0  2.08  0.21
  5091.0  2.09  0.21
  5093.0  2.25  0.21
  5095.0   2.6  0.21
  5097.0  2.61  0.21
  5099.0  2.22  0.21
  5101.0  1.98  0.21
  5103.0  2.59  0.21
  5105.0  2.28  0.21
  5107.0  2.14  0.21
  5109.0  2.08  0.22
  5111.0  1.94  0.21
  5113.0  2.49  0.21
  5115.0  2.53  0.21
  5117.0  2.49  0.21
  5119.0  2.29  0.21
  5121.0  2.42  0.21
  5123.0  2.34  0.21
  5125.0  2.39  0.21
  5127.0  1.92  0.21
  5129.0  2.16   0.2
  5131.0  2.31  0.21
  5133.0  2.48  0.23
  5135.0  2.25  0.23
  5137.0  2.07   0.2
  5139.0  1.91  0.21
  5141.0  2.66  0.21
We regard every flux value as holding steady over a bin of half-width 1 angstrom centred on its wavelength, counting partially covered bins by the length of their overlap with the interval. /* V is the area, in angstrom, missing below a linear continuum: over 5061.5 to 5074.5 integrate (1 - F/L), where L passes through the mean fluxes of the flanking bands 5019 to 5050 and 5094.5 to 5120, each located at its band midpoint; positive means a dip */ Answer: 0.41 angstrom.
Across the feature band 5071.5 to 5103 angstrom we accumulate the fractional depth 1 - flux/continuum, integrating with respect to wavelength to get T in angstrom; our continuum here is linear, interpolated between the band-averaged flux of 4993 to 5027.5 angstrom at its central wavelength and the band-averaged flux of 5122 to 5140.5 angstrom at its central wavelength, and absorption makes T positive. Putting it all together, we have 0.96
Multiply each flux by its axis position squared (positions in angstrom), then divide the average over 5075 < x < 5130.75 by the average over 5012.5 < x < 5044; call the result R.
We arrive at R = 1.03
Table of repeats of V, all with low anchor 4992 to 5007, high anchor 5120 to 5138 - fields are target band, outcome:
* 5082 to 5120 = 1.0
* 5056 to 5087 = 0.7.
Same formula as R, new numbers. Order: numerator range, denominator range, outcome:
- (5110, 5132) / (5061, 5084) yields 1.01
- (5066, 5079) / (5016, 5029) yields 1.05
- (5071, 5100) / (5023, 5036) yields 1.04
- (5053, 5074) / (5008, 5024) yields 0.89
